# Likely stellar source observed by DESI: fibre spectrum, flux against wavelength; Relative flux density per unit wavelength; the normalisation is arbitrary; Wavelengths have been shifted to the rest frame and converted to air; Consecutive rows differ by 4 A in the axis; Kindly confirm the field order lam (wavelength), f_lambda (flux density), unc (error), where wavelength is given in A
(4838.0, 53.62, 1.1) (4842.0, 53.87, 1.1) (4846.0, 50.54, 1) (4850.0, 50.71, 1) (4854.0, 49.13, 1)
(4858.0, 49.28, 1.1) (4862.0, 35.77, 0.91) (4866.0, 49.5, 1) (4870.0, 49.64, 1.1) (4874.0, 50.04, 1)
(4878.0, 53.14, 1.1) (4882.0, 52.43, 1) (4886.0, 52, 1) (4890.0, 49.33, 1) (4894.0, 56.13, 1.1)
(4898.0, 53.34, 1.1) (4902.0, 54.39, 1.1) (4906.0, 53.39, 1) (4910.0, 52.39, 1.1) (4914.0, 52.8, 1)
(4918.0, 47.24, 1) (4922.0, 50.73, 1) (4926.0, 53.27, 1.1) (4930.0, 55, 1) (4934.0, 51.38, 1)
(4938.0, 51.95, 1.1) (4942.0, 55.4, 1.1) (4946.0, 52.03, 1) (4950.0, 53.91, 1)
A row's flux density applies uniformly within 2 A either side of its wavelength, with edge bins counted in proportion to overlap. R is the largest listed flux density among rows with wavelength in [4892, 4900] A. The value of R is 56.13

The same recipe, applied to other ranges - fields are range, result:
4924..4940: 55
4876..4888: 53.14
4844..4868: 50.71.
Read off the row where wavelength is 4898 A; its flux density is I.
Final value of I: 53.34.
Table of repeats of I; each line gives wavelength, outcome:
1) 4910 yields 52.39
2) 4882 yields 52.43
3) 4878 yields 53.14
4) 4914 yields 52.8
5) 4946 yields 52.03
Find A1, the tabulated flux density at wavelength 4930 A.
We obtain 55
